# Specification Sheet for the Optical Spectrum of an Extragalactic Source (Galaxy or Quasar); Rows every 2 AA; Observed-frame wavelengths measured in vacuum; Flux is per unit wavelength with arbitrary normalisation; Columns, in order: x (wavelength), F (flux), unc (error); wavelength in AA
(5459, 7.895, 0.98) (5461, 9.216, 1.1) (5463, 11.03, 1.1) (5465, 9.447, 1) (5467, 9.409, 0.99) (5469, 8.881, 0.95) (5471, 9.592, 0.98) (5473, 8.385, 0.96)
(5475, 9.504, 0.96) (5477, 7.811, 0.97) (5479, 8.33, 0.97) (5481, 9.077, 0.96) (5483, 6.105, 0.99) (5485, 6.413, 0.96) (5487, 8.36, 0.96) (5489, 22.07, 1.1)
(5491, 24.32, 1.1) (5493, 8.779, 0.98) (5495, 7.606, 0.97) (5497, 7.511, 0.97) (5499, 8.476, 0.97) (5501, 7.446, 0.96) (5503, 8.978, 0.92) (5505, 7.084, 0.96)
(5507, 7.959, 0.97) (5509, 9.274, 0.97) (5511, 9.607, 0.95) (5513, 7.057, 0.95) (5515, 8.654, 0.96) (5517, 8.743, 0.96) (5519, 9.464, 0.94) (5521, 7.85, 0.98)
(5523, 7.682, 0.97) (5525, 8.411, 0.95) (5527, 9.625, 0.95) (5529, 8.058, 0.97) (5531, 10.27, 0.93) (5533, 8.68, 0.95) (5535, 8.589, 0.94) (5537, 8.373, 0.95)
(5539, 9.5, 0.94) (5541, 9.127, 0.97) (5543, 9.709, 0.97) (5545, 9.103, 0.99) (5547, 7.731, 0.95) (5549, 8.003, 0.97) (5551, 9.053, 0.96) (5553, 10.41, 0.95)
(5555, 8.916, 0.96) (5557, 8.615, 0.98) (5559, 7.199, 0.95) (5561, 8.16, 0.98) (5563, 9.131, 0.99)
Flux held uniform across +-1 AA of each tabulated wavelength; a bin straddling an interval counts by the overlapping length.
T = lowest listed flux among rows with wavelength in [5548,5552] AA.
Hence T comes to 8.003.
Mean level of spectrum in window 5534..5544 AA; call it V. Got 9.06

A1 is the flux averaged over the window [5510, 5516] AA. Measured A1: 8.44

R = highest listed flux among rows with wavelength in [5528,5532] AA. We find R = 10.27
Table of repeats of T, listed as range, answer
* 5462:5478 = 7.811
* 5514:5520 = 8.654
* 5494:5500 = 7.511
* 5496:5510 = 7.084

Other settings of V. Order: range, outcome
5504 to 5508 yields 7.52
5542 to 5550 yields 8.64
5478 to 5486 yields 7.48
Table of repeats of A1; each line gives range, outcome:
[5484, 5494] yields 14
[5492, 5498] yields 7.97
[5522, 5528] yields 8.57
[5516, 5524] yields 8.43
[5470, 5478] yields 8.82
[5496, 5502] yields 7.81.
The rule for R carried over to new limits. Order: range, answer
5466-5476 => 9.592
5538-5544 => 9.709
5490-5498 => 24.32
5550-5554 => 10.41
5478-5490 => 22.07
